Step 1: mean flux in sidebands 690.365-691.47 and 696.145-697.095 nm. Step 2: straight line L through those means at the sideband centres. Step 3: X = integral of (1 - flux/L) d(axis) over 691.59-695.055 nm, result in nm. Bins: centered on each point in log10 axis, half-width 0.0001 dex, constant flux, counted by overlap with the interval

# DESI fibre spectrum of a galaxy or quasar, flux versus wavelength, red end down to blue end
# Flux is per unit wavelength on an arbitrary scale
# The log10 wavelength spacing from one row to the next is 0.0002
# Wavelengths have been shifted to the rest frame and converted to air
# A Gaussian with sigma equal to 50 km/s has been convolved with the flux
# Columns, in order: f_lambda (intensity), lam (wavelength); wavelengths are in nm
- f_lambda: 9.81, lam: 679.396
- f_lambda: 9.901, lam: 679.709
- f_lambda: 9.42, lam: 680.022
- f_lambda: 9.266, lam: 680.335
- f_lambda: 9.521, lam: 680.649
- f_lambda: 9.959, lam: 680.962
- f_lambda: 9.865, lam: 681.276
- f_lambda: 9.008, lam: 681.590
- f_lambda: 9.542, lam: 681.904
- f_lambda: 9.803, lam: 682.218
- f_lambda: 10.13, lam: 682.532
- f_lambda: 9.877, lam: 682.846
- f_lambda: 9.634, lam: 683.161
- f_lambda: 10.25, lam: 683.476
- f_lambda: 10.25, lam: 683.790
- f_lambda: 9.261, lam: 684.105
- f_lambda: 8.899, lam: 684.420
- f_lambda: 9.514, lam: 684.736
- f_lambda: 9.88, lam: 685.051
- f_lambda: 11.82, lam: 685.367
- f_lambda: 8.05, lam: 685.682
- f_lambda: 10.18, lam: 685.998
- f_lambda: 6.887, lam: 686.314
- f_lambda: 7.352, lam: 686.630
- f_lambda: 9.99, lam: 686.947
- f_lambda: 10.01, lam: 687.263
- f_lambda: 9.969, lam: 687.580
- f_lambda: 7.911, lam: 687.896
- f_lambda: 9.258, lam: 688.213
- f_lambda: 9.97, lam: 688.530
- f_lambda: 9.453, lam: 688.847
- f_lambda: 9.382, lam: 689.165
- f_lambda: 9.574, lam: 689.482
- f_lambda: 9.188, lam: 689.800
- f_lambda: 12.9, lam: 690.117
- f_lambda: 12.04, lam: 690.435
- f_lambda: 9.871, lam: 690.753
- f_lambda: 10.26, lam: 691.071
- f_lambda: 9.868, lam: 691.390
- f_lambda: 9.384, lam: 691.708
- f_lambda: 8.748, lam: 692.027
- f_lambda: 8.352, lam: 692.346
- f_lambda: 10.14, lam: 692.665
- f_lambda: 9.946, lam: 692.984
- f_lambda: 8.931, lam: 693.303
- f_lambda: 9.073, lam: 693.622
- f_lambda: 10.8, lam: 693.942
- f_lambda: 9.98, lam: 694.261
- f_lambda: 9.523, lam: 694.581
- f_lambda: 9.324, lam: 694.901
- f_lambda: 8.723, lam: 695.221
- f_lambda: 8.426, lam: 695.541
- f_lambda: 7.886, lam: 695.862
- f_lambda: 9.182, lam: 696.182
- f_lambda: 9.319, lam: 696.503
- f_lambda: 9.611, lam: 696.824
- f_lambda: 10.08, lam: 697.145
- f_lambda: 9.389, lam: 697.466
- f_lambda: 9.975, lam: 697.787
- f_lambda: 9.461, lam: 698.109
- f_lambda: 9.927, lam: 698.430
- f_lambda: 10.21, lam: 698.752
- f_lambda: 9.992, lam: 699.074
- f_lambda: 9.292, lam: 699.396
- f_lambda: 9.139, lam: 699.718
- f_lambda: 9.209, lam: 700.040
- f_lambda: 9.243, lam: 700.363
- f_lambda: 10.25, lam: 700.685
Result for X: 0.19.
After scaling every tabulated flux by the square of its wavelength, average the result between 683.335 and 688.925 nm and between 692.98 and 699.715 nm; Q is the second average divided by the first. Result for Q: 1.04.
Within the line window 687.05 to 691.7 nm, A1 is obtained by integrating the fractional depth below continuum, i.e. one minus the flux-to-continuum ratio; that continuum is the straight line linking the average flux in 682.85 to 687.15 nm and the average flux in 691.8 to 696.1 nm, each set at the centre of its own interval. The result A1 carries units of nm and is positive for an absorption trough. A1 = -0.32 nm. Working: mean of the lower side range 9.4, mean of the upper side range 9.22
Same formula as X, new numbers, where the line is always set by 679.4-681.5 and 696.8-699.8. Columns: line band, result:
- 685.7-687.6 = 0.147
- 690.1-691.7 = -0.161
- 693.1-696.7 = 0.186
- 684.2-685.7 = -0.015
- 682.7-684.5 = -0.013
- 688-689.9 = 0.049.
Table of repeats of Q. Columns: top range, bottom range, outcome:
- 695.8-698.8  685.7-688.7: 1.09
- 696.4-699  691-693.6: 1.05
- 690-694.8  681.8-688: 1.07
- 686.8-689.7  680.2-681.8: 1.02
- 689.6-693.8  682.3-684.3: 1.03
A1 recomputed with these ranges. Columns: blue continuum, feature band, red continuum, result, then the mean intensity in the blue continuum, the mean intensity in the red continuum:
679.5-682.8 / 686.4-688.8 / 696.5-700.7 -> 0.12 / 9.65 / 9.64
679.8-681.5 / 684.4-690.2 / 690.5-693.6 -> 0.07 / 9.59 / 9.56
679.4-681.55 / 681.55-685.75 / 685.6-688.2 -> -0.24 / 9.63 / 8.84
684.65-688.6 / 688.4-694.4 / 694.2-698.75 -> -0.37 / 9.27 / 9.36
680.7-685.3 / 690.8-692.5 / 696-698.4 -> 0.05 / 9.74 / 9.58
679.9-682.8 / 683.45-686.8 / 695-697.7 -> 0.08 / 9.63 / 9.11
